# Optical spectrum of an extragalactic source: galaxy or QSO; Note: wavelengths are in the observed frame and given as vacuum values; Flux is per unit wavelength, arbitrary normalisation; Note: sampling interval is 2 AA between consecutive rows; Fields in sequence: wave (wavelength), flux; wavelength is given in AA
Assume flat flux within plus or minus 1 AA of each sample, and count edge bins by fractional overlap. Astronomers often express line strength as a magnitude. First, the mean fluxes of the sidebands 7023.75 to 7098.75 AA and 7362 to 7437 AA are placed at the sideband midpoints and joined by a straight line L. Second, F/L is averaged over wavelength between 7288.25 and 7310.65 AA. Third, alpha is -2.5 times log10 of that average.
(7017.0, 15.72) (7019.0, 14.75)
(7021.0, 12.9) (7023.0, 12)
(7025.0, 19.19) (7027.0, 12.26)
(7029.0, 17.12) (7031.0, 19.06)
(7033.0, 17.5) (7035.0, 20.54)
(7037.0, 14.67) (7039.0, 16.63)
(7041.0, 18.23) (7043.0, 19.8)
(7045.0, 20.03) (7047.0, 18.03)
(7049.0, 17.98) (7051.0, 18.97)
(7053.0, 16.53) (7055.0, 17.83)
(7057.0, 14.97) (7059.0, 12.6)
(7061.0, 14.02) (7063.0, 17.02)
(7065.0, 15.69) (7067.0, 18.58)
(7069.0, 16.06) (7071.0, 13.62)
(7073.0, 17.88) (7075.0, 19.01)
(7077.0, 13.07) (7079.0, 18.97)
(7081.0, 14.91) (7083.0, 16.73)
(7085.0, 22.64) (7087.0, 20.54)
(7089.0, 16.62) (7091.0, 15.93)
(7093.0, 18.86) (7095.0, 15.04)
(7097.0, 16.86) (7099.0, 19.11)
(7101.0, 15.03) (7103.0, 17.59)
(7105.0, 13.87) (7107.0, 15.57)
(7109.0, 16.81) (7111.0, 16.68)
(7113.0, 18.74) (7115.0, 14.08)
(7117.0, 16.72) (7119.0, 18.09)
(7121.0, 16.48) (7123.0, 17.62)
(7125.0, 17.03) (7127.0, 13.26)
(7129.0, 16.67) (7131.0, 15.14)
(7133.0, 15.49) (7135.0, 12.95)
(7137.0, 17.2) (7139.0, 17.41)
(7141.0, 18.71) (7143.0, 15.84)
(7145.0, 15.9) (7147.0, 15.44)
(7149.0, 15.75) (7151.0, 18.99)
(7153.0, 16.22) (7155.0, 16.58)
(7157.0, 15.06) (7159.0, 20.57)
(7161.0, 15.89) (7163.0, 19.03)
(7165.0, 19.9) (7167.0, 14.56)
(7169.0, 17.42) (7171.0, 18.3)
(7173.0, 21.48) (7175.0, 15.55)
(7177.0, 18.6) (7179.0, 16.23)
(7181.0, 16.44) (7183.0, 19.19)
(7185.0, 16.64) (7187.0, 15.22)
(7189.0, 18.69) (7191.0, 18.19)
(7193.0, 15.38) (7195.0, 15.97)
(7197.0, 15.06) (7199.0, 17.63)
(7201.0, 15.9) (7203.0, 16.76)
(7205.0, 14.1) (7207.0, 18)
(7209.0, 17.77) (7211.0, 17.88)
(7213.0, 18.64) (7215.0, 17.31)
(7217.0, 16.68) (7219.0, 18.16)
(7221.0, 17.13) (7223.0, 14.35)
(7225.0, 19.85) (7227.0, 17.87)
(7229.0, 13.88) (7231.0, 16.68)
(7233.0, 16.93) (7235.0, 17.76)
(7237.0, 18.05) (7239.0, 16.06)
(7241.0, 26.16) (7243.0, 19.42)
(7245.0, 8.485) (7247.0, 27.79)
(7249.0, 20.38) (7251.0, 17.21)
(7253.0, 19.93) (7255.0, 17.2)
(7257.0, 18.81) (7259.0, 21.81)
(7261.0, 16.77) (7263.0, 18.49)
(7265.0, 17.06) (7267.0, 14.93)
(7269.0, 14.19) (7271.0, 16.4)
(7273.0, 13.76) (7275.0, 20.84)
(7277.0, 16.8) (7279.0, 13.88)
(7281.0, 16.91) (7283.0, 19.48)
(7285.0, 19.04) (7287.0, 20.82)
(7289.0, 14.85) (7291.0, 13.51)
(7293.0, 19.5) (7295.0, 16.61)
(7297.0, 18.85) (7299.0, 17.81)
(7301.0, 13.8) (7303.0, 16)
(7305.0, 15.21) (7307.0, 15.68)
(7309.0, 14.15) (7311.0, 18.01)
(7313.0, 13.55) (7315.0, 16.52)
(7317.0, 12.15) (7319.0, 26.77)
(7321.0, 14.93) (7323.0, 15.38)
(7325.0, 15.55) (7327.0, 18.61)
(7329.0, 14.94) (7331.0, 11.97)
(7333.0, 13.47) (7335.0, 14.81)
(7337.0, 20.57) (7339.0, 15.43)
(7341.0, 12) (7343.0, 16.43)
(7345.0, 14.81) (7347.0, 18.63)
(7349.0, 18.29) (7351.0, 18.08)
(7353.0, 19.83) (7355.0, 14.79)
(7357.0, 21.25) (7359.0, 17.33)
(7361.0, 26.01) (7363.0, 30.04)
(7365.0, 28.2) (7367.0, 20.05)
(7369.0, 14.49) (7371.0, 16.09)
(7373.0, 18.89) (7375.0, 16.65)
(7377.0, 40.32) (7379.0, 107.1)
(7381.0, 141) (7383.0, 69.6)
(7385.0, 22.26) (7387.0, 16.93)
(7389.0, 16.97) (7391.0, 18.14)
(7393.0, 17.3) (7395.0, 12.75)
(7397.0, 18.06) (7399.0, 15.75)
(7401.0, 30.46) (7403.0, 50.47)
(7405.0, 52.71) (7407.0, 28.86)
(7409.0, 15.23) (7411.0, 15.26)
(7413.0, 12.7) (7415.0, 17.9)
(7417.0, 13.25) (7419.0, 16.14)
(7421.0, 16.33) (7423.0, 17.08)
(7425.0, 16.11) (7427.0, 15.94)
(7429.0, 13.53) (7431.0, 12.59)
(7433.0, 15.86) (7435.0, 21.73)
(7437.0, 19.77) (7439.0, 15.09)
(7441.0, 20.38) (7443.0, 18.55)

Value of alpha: 0.46 mag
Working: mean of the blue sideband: 17.1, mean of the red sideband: 27.5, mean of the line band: 16.1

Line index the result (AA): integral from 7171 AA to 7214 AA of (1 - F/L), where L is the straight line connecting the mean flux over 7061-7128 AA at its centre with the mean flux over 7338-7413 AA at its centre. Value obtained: 7.4 AA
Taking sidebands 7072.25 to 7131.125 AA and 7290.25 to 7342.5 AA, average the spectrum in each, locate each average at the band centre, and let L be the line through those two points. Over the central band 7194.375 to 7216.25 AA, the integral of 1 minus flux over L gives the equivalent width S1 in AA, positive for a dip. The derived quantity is -0.5 AA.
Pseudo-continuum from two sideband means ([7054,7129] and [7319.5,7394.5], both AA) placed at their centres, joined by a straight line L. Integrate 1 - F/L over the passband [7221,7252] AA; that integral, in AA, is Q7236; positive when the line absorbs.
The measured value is 5.0 AA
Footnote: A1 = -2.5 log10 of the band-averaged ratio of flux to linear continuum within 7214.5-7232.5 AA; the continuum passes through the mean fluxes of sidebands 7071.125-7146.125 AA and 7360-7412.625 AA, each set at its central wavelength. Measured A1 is 0.35 mag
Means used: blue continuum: 16.7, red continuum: 32.8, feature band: 16.9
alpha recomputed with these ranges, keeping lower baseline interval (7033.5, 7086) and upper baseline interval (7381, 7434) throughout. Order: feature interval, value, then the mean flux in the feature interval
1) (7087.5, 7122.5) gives 0.09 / 16.7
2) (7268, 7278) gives 0.29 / 16.4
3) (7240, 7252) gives 0.05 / 19.9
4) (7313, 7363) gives 0.30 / 17.2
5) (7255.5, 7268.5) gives 0.19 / 17.8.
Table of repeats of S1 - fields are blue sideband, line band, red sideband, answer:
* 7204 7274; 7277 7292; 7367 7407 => 4.08 AA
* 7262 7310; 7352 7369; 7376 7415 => 4.75 AA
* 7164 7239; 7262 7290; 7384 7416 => 3.25 AA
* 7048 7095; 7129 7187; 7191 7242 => 0.34 AA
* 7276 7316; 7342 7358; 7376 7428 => 4.21 AA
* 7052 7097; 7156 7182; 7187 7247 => -0.89 AA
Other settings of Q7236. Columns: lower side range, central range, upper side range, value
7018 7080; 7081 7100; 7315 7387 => 0.03 AA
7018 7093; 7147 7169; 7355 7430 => 3.30 AA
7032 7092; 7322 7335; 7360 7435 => 5.37 AA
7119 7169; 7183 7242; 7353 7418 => 9.00 AA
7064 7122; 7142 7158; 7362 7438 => 2.23 AA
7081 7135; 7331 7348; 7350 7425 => 6.88 AA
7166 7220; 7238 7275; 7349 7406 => 6.52 AA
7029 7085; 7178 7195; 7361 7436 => 3.35 AA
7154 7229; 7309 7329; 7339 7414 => 6.54 AA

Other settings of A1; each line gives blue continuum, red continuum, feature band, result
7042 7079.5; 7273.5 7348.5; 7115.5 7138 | 0.048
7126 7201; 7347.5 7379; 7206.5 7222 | 0.057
